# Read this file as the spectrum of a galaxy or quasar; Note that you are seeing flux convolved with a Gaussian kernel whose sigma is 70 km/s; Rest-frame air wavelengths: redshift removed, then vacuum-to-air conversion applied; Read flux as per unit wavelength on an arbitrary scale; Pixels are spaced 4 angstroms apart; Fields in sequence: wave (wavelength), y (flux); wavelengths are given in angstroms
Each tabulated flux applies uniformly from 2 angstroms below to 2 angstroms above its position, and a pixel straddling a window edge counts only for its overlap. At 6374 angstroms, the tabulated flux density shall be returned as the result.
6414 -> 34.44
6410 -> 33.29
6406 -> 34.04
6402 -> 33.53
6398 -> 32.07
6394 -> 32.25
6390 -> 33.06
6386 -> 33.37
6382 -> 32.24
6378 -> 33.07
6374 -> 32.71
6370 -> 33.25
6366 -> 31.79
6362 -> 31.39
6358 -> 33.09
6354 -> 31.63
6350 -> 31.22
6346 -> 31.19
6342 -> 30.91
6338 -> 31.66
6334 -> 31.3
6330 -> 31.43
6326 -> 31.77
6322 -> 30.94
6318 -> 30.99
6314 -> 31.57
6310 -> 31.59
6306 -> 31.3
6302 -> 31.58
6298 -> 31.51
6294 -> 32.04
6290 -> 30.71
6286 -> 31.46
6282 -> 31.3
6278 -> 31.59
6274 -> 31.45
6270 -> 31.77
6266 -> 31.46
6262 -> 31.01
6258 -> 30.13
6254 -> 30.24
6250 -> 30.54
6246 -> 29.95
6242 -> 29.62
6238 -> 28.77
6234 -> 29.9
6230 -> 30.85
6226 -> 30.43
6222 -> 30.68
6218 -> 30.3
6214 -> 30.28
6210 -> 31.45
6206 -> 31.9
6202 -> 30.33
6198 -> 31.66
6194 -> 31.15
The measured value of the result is 32.71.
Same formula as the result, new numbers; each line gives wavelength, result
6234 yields 29.9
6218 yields 30.3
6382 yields 32.24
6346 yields 31.19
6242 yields 29.62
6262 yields 31.01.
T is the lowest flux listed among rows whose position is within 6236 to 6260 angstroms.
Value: 28.77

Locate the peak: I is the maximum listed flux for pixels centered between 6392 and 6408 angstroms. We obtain 34.04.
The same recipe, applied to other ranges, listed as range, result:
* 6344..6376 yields 33.25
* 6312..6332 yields 31.77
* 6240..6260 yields 30.54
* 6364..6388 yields 33.37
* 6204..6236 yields 31.9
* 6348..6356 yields 31.63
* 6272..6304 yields 32.04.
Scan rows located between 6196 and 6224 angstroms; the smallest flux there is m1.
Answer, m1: 30.28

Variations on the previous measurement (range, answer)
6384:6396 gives 32.25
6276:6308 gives 30.71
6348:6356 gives 31.22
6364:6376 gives 31.79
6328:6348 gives 30.91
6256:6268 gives 30.13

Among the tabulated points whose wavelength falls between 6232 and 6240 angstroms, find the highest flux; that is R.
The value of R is 29.9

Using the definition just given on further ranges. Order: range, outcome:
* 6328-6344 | 31.66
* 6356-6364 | 33.09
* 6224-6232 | 30.85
